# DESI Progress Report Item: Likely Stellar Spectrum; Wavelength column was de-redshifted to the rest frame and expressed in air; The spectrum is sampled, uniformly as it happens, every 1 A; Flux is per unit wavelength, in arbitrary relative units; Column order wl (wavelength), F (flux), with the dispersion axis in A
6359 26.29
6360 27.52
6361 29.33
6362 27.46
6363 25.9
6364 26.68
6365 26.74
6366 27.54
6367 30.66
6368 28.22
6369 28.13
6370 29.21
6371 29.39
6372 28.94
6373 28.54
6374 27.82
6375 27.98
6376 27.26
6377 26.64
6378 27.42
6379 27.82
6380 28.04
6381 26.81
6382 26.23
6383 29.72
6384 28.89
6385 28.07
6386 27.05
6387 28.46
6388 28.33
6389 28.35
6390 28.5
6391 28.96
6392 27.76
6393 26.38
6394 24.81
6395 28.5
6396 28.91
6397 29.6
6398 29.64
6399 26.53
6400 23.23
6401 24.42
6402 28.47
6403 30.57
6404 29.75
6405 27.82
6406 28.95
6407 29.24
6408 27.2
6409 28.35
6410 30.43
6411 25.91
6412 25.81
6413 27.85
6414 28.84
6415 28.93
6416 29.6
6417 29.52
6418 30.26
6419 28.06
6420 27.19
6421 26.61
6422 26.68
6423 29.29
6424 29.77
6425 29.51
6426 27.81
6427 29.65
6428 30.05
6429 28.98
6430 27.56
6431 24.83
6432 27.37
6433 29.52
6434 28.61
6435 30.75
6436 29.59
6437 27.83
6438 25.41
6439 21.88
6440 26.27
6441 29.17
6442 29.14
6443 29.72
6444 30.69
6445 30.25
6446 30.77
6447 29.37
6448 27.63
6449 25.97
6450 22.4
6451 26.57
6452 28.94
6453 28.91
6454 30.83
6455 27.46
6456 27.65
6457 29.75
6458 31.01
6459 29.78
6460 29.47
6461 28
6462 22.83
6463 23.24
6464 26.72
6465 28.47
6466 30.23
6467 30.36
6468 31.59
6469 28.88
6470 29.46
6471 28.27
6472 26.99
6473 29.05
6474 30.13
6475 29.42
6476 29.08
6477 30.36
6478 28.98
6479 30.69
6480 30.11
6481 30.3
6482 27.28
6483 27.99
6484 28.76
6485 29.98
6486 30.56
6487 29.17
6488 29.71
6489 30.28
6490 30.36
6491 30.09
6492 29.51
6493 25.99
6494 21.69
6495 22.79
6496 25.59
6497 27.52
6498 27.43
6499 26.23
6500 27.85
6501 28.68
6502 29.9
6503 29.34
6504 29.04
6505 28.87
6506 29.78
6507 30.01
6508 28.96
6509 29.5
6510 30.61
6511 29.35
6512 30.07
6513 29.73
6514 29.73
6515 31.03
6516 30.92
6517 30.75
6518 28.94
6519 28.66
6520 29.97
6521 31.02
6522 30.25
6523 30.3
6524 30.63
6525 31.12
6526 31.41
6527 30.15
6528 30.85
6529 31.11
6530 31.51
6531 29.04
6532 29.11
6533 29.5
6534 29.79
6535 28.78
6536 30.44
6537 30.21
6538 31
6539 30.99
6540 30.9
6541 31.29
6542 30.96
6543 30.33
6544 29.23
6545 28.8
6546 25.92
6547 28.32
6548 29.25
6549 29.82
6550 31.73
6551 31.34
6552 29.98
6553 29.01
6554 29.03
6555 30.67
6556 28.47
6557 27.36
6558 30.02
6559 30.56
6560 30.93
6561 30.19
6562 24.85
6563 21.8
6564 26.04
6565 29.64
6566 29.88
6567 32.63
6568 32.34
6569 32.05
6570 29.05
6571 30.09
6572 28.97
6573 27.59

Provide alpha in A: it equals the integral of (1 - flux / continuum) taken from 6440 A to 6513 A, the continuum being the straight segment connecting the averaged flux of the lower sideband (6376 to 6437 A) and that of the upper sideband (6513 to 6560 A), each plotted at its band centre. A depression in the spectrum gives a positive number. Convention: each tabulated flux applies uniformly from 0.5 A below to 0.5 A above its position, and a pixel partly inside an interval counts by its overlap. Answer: 1.3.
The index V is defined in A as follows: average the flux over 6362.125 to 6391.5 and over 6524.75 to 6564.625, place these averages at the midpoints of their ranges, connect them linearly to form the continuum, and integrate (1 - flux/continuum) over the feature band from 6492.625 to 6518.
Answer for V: 0.6 A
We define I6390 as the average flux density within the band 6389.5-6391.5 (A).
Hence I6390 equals 28.7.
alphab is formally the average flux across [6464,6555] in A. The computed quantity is 29.4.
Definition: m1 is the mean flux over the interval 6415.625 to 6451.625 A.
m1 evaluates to 28.2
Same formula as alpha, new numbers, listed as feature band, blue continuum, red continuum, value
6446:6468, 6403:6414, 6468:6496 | 0.4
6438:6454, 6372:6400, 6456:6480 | 0.4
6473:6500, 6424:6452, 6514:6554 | 0.6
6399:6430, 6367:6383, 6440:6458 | 0.1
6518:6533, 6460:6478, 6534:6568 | -0.6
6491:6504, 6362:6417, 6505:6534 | 1.2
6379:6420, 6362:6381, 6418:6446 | 0.1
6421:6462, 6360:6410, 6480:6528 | 0.3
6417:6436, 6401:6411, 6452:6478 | 0.1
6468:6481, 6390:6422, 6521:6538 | -0.1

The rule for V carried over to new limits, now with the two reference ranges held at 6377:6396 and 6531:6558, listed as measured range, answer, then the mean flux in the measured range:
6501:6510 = -0.07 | 29.4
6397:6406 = 0.07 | 27.7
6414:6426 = -0.19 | 28.6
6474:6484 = -0.16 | 29.4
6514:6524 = -0.28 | 30.2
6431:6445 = 0.15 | 28.1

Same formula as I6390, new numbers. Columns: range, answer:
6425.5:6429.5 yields 29.1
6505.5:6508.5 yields 29.6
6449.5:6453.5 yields 26.7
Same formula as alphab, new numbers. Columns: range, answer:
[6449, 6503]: 28.4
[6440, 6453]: 28.3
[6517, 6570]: 29.8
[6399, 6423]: 28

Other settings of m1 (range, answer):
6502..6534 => 30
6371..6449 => 28.1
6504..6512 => 29.6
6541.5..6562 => 29.5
